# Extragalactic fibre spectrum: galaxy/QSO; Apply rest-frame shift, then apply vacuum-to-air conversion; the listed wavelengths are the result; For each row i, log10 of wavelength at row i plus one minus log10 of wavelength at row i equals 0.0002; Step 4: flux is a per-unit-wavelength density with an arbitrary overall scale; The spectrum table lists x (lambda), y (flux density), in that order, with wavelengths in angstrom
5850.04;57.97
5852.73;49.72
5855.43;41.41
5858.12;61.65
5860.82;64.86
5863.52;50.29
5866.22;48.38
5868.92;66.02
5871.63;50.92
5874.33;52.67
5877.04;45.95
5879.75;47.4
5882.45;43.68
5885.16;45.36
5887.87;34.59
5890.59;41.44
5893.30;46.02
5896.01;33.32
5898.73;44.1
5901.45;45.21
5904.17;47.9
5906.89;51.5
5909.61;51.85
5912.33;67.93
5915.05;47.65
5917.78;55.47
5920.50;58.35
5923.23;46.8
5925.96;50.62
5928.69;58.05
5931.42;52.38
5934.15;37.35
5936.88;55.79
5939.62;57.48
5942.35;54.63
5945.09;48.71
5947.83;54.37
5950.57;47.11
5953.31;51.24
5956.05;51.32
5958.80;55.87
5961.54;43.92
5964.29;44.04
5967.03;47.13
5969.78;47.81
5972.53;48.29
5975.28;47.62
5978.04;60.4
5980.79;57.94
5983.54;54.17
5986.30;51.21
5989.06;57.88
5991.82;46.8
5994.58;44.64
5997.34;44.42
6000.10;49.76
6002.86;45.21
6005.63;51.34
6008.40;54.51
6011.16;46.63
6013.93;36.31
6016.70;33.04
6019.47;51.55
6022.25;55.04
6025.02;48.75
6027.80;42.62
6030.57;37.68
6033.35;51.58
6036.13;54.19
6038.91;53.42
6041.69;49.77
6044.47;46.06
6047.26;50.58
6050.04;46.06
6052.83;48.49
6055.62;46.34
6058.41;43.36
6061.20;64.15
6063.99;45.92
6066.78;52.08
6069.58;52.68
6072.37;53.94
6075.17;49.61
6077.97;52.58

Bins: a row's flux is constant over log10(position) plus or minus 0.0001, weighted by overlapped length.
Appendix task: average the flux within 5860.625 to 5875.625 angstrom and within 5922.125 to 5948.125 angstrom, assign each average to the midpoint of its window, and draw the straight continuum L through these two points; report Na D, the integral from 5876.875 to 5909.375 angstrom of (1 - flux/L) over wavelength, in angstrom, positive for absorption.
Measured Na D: 5.77 angstrom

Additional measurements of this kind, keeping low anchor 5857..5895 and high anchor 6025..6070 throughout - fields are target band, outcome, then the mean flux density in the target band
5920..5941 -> -1.0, 51.9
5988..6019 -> 1.7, 46.4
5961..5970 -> 0.7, 45.6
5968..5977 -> 0.2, 48.3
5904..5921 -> -1.7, 54.7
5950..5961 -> -0.4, 51.1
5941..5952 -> -0.4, 51.2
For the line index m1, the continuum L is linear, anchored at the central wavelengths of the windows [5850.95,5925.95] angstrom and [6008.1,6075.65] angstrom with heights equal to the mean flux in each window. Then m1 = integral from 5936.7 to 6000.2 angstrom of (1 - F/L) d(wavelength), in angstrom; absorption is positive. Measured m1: -2.3 angstrom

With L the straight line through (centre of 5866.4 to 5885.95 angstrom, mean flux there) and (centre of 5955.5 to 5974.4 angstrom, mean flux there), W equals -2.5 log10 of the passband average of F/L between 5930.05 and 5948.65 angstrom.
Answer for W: -0.06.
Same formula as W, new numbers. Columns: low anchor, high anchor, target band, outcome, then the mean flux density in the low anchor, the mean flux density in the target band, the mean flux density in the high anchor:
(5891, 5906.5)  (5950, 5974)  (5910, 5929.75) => -0.206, 43.7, 54.8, 48.6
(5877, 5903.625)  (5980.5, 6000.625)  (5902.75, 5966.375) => -0.125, 42.7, 51.7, 50.5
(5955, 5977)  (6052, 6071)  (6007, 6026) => 0.068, 48.4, 46.5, 50.5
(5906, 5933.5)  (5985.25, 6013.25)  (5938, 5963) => 0.004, 53.7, 51.6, 48.9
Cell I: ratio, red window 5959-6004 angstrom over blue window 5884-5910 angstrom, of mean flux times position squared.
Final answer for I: 1.17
